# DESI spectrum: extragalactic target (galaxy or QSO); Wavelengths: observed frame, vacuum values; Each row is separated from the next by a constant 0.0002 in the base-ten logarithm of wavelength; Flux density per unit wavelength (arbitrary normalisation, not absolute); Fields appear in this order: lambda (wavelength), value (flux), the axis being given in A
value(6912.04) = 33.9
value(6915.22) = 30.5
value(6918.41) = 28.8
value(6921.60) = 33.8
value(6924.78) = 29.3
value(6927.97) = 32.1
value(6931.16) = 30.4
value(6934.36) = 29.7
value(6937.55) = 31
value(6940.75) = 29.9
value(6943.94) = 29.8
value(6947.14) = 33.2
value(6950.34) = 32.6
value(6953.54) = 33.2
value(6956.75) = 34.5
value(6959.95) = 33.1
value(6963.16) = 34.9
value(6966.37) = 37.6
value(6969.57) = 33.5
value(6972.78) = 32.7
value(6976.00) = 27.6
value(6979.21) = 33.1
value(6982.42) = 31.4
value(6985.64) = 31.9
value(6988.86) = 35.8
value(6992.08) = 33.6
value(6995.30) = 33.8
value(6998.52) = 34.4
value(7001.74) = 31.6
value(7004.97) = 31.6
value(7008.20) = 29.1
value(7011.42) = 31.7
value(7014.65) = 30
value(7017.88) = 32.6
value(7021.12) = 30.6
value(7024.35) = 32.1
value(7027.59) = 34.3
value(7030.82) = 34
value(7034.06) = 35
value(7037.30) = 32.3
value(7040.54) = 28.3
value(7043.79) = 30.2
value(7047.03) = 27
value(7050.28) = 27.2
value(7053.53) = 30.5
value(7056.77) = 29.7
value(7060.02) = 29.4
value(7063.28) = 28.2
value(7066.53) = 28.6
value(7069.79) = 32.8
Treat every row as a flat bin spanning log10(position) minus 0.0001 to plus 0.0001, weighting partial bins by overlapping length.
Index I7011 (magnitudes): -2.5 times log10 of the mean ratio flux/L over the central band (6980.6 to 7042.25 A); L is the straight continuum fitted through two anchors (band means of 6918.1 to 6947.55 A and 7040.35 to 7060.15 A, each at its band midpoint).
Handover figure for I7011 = -0.10 mag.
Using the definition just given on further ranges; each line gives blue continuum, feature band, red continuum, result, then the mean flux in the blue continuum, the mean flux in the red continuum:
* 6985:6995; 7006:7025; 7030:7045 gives 0.063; 33.9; 31.9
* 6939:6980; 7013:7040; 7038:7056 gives -0.093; 32.7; 28.9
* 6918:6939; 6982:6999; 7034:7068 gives -0.117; 30.8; 29.4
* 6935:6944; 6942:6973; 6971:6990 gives -0.083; 30.3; 32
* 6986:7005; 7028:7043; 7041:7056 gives -0.087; 33.5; 28.7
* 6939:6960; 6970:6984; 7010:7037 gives 0.033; 32.3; 32.5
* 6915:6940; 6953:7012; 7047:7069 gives -0.103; 30.7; 28.9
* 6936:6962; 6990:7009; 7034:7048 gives -0.049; 32.2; 30.2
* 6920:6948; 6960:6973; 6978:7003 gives -0.079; 31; 33.2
